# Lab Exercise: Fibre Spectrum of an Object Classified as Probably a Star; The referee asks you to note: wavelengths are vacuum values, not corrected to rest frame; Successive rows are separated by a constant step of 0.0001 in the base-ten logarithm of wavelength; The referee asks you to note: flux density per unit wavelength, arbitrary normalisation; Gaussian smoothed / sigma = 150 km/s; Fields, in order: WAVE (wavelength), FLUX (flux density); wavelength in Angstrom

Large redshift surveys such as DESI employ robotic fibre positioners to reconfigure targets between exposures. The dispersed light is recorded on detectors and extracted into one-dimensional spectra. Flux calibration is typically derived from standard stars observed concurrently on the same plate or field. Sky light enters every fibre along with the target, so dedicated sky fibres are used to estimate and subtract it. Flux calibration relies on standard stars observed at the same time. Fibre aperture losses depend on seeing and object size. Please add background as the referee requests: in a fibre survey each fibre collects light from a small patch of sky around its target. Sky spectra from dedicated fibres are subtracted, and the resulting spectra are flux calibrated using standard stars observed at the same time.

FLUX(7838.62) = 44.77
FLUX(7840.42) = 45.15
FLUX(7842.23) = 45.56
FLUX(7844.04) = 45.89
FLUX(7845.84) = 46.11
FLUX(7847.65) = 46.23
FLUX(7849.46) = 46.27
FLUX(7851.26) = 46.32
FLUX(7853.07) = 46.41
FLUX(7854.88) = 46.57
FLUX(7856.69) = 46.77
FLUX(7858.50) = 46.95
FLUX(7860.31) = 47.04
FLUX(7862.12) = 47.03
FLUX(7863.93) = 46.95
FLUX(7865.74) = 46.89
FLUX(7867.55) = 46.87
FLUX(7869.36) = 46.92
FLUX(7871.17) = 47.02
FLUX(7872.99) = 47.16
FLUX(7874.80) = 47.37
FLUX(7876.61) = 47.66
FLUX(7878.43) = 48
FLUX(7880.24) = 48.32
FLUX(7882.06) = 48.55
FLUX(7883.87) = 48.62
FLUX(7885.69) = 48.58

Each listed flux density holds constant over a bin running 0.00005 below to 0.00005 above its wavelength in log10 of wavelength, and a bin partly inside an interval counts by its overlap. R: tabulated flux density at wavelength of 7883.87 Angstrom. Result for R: 48.62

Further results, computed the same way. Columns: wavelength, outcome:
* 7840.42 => 45.15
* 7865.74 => 46.89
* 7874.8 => 47.37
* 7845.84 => 46.11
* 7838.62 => 44.77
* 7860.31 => 47.04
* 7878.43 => 48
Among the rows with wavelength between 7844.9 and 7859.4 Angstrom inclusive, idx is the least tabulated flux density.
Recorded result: 46.11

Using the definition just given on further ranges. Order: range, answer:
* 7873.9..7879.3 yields 47.37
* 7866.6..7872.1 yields 46.87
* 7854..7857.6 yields 46.57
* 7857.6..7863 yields 46.95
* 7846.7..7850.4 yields 46.23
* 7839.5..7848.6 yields 45.15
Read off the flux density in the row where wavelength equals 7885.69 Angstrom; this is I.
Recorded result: 48.58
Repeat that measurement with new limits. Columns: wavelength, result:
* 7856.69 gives 46.77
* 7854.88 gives 46.57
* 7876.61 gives 47.66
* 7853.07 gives 46.41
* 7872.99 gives 47.16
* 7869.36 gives 46.92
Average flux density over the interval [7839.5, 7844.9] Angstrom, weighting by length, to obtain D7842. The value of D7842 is 45.5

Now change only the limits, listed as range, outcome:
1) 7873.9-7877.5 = 47.6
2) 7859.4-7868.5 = 47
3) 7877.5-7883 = 48.3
